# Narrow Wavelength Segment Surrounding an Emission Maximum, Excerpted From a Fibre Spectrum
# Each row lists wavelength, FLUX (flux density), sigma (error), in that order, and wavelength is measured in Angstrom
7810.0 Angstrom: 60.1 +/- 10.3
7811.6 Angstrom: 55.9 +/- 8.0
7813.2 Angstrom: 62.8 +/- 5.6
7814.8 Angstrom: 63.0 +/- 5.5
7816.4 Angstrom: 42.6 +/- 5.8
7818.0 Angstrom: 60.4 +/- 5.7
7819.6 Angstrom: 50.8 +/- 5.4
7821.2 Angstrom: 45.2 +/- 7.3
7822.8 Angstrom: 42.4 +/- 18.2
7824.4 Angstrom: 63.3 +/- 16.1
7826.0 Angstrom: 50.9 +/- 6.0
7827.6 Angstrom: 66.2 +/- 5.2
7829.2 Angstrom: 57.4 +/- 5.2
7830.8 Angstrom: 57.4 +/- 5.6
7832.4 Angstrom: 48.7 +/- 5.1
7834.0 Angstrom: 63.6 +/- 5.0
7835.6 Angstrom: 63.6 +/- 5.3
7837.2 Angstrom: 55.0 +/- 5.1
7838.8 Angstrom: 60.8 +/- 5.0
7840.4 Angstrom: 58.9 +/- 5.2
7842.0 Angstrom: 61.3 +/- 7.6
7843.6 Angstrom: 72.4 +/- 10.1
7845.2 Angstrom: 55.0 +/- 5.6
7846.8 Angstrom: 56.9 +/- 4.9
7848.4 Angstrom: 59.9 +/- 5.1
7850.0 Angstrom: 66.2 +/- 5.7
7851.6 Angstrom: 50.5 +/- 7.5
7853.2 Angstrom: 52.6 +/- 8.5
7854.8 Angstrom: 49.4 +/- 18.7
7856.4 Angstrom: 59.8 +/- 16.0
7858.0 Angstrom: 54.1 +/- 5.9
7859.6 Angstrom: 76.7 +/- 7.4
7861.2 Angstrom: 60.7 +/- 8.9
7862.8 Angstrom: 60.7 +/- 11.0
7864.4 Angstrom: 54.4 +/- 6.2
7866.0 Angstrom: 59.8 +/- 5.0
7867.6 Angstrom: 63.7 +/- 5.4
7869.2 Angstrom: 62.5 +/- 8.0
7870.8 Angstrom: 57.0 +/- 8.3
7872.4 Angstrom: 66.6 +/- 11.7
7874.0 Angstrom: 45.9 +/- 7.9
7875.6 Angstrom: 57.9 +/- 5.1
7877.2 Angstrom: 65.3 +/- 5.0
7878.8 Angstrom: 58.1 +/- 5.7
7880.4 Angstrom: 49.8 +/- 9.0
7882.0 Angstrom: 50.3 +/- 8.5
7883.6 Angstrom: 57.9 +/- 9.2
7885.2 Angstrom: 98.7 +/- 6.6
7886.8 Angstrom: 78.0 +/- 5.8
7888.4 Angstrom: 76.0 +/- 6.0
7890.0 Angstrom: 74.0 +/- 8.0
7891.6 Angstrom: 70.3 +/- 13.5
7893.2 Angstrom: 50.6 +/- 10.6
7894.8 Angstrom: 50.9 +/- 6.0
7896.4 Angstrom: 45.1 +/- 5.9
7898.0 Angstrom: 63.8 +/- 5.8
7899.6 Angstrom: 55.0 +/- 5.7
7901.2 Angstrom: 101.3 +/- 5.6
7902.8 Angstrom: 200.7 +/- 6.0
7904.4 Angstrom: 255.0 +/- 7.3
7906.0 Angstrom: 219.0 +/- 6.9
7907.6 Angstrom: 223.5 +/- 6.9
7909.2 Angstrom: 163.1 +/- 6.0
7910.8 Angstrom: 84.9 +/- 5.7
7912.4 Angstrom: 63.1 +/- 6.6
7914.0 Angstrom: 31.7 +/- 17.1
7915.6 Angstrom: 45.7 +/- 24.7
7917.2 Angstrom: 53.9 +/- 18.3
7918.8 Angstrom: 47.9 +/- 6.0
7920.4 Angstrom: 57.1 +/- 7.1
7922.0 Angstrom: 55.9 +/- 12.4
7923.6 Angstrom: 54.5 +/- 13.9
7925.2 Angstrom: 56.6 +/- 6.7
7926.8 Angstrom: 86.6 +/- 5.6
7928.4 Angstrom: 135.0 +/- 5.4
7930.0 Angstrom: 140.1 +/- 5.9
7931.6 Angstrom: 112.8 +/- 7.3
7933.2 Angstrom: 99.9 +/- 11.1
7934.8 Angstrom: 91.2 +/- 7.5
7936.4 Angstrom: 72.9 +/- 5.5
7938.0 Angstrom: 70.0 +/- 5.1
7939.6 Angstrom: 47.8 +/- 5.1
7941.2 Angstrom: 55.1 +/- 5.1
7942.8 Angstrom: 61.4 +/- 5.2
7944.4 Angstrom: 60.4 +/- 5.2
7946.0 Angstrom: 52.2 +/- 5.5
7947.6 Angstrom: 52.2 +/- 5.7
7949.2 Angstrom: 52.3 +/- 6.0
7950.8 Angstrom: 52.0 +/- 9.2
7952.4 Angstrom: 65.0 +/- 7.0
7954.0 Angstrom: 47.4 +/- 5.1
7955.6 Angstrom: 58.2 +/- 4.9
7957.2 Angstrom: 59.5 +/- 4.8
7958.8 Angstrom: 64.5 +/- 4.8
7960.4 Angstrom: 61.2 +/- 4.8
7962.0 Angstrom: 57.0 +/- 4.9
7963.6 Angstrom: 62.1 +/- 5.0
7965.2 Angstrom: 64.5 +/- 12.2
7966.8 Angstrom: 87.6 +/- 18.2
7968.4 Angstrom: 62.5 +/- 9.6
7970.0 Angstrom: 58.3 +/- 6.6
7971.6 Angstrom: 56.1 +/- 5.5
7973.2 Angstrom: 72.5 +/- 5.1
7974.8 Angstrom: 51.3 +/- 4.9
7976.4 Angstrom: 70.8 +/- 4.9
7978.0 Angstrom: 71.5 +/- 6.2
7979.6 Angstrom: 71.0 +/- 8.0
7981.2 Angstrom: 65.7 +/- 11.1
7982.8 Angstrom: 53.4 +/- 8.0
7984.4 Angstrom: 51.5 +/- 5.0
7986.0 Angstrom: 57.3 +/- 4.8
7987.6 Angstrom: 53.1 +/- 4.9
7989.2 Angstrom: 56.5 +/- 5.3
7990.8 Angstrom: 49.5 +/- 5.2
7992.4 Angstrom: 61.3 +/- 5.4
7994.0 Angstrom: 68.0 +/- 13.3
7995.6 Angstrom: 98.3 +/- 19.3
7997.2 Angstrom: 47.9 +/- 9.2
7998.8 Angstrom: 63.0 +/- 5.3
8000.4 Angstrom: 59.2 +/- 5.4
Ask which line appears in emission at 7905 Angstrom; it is H-alpha 6563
